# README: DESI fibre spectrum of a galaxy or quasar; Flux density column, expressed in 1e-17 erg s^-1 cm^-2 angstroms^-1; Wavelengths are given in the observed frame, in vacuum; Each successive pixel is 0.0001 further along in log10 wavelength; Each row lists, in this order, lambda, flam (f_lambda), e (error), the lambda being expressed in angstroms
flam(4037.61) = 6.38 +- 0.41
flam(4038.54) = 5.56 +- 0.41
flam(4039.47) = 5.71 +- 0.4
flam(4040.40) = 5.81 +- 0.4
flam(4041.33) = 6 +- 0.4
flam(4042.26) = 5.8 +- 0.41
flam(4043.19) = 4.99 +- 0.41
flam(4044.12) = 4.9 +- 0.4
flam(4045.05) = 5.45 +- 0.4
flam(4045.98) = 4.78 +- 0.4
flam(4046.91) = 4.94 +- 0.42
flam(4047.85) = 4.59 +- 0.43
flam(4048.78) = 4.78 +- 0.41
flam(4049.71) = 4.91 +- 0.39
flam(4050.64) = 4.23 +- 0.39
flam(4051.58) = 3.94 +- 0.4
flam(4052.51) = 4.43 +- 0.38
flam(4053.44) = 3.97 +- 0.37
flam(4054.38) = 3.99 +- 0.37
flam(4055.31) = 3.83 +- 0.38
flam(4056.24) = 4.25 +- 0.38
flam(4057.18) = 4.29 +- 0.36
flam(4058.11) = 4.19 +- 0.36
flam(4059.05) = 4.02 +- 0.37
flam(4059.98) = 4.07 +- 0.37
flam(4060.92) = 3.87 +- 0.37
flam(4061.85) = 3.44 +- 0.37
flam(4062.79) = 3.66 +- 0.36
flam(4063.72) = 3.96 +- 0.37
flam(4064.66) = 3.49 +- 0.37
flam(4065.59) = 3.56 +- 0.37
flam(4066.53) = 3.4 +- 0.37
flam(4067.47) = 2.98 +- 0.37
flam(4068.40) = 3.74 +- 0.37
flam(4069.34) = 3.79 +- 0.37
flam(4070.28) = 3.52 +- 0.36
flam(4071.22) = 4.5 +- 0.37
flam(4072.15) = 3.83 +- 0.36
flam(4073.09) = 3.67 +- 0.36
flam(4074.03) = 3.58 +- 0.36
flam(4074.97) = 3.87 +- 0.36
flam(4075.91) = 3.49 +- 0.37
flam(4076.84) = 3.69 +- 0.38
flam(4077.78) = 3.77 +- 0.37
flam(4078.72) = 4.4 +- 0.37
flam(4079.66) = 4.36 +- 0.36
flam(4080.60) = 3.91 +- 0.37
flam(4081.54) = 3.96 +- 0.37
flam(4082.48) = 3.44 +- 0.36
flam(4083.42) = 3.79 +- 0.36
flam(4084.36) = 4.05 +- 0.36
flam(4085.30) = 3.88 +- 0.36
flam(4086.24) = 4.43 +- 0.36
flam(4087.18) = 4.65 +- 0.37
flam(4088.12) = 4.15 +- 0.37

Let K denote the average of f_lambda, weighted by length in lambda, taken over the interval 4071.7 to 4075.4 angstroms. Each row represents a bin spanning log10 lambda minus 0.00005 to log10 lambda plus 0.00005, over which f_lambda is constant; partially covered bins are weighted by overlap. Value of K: 3.73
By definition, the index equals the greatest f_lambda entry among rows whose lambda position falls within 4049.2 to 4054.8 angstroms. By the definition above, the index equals 4.91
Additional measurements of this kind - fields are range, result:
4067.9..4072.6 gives 4.5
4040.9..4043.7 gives 6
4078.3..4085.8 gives 4.4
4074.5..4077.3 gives 3.87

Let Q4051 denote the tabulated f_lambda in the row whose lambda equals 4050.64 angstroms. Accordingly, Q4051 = 4.23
